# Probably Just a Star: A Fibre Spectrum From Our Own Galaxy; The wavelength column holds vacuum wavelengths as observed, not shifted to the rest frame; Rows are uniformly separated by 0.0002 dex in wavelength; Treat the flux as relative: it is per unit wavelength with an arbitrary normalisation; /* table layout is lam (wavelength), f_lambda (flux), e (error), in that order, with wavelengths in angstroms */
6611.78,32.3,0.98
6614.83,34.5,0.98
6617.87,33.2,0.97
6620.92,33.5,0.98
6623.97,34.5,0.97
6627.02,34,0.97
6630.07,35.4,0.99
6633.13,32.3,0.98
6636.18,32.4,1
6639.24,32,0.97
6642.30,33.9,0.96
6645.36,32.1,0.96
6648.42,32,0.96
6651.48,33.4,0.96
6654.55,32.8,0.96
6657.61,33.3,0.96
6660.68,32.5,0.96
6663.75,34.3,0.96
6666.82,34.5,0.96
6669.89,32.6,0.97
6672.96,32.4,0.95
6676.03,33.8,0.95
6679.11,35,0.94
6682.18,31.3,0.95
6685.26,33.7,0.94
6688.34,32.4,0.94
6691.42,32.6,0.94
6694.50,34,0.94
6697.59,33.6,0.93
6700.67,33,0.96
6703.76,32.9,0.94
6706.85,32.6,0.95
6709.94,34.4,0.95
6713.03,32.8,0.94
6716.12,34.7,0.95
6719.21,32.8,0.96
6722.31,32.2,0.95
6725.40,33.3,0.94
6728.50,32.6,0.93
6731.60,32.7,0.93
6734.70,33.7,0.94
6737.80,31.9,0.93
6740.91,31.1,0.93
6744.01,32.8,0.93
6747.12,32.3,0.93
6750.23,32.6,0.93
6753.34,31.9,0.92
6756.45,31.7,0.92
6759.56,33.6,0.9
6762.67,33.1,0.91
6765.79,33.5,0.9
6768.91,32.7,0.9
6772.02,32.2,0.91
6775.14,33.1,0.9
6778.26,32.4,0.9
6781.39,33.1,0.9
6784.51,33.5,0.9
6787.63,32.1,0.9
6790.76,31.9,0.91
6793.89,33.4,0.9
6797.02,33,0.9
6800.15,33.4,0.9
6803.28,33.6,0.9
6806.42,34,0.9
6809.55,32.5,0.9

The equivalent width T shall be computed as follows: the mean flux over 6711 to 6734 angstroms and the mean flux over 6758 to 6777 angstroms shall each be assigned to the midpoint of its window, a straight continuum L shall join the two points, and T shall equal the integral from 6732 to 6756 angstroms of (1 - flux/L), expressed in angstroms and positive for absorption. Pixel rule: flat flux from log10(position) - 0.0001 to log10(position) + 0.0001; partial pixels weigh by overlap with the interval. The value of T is 0.5 angstroms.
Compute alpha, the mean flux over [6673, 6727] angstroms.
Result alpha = 33.2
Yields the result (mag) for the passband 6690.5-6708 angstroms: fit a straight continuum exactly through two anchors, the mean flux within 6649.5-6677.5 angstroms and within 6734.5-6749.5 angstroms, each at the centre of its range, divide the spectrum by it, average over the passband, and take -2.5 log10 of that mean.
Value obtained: -0.01 mag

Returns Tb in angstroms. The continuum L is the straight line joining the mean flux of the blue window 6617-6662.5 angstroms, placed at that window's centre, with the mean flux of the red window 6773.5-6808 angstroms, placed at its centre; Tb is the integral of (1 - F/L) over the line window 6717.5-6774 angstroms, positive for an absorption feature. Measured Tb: 0.8 angstroms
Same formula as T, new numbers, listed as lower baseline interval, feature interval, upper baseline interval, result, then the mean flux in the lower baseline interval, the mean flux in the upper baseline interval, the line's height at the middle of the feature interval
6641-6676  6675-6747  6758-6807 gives 0.1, 33.1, 33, 33.1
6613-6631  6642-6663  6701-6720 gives 0.6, 34.1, 33.4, 33.9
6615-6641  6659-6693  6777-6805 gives 0.1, 33.5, 32.9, 33.3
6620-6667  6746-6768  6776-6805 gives 0.2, 33.3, 32.9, 33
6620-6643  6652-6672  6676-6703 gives 0.0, 33.5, 33.2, 33.3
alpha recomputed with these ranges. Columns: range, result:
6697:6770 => 32.8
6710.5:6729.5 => 33.2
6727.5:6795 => 32.6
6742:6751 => 32.5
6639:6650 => 32.6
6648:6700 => 33.2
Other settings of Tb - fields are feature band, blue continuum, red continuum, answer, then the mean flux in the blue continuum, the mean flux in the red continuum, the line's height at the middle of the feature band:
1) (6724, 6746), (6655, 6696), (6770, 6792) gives 0.2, 33.3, 32.6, 32.9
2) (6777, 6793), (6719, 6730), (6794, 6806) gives 0.3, 32.7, 33.4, 33.3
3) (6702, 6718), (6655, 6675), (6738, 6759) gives -0.4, 33.3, 32.1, 32.6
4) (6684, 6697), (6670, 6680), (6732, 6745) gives 0.0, 33.5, 32.4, 33.2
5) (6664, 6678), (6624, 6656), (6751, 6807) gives -0.2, 33.1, 32.9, 33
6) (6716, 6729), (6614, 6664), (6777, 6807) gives 0.1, 33.3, 33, 33.1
